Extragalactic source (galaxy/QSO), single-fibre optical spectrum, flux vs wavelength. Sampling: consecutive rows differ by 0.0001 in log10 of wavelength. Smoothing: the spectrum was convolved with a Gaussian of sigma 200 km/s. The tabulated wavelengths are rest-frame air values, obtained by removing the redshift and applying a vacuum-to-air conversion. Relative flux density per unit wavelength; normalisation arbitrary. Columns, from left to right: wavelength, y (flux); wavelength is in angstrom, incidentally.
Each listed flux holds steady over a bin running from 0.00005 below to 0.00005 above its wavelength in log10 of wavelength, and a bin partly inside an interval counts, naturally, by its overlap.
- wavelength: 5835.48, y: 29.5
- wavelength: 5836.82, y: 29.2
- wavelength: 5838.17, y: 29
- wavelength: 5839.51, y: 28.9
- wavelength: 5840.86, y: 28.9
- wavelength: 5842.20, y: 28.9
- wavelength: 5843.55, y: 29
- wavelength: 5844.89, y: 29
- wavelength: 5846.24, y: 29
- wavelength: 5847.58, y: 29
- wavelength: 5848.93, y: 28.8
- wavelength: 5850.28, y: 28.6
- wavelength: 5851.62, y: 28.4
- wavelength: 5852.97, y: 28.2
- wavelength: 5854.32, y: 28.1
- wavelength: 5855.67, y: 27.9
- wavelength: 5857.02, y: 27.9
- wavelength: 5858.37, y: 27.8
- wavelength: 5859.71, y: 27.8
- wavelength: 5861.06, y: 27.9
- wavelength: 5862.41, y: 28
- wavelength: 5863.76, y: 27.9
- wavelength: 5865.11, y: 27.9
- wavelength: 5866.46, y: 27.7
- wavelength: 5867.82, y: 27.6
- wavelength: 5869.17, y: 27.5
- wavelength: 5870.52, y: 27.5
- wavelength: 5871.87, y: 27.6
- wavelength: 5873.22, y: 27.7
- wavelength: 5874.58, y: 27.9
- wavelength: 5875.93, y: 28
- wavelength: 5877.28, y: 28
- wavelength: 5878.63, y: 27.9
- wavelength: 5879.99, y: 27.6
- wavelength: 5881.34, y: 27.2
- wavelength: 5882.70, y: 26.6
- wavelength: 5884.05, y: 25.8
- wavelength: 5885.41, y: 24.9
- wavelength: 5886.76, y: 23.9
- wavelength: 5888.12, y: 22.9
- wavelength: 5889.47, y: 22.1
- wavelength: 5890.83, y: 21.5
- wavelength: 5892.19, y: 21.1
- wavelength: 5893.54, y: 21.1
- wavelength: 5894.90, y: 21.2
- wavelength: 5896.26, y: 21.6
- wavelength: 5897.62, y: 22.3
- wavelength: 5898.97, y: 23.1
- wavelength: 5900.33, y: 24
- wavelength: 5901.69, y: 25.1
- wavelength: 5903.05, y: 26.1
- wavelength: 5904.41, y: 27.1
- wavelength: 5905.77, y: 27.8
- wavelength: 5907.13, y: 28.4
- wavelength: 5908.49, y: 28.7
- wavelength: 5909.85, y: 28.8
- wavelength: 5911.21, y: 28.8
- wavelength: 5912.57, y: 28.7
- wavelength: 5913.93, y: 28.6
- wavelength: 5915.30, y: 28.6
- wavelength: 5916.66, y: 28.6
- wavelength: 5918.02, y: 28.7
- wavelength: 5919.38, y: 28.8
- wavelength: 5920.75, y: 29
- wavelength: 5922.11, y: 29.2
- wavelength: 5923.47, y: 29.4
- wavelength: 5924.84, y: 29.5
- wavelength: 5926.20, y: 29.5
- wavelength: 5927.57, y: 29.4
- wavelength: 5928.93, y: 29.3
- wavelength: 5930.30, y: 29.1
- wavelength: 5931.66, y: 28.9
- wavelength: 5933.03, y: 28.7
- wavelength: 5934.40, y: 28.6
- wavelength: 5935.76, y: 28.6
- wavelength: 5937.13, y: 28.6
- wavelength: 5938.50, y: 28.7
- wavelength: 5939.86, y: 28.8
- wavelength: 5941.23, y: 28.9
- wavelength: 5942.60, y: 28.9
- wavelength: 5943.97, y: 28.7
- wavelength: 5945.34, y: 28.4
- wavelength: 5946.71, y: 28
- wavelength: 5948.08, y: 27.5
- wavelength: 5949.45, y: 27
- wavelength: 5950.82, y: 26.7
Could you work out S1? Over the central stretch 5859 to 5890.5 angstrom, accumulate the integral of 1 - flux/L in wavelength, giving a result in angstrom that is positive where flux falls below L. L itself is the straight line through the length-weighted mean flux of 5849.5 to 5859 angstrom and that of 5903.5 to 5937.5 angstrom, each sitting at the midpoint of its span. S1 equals 1.7 angstrom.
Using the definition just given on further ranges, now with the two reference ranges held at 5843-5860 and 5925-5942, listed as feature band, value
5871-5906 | 4.5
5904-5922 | 0.2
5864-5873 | 0.3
